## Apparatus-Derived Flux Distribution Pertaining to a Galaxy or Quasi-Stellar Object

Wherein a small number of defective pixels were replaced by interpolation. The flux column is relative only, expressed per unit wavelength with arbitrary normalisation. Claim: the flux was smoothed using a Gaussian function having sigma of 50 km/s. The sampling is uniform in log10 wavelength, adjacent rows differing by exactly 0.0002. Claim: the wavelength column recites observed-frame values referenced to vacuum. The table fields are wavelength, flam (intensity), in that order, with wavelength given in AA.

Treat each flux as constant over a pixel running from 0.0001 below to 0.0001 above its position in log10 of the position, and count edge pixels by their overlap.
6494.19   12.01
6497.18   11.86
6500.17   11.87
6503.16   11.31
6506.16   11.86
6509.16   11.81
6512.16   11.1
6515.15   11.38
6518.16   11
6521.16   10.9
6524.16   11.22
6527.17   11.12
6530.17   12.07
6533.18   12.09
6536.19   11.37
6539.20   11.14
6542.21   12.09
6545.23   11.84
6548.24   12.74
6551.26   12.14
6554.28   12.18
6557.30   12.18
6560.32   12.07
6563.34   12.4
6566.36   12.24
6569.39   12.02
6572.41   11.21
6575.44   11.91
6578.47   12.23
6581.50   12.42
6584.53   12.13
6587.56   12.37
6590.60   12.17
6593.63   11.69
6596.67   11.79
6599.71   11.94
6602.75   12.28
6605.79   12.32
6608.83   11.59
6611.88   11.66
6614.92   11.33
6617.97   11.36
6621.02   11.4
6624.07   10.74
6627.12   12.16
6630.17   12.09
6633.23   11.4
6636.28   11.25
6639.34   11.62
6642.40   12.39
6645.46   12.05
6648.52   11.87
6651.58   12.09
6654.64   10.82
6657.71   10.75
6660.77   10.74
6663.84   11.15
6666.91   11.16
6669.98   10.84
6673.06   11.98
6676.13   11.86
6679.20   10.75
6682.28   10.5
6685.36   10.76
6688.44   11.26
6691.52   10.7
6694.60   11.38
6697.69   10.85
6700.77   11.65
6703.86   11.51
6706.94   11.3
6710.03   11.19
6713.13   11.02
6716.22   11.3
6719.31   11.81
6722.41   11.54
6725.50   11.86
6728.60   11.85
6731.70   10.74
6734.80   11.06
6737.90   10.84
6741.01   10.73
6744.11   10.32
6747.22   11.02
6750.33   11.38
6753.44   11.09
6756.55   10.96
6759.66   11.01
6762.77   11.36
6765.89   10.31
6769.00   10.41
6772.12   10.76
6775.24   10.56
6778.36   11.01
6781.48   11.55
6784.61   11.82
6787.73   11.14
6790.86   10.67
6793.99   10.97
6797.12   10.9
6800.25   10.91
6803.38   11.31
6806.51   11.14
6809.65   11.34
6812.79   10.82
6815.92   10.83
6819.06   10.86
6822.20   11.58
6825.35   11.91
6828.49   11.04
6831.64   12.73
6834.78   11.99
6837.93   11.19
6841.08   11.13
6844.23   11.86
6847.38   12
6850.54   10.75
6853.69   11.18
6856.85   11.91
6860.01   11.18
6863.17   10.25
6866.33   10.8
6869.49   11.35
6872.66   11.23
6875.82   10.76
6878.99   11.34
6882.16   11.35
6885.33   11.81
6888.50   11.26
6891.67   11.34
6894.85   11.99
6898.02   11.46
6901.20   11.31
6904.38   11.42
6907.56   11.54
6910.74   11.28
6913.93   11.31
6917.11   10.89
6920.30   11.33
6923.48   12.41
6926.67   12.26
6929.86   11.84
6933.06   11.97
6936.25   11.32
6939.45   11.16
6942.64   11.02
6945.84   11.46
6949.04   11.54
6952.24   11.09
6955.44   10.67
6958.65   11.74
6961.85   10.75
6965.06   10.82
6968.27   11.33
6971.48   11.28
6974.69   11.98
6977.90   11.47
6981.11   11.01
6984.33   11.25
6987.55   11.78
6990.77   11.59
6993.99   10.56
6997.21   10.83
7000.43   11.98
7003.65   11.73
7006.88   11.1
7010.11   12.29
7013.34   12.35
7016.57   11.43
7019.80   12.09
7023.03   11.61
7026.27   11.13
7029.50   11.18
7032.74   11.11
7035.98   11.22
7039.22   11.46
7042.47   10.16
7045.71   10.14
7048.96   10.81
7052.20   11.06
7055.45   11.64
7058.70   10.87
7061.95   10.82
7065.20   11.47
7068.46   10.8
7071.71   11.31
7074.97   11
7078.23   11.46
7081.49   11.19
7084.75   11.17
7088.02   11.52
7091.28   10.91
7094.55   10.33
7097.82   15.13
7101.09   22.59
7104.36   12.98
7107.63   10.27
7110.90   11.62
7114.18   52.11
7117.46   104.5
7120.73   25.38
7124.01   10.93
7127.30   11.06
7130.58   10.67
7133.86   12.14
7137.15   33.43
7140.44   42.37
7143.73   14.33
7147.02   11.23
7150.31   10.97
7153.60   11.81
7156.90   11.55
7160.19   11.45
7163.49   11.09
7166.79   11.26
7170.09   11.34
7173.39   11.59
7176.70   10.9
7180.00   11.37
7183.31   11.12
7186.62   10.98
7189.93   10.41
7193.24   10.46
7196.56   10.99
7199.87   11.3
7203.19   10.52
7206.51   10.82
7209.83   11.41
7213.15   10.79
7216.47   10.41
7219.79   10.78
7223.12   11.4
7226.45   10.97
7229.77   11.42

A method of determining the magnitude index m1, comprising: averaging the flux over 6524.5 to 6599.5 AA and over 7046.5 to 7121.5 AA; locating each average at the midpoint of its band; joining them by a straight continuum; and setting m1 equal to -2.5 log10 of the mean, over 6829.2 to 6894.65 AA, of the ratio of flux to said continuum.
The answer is 0.34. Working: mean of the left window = 12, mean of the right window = 18.2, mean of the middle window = 11.4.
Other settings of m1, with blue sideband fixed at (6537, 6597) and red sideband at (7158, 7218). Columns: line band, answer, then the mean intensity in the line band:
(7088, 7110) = -0.204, 13.5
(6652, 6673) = 0.080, 11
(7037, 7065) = 0.033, 10.9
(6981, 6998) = 0.014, 11.2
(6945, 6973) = 0.021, 11.2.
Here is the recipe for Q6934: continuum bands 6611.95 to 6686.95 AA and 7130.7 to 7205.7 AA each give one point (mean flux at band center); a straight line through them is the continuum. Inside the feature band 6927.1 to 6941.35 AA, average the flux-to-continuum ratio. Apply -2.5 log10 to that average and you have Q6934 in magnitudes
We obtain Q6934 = 0.09 mag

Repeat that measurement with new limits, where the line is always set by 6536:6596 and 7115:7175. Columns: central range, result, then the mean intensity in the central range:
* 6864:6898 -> 0.43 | 11.3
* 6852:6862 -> 0.40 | 11.4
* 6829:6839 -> 0.33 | 11.9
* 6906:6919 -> 0.47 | 11.3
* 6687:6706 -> 0.24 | 11.2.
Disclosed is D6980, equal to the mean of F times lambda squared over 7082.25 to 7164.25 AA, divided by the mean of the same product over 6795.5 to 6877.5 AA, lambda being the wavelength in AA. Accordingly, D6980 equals 1.93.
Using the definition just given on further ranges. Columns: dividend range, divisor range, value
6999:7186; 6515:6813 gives 1.50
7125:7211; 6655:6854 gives 1.34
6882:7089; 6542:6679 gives 1.08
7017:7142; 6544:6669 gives 1.65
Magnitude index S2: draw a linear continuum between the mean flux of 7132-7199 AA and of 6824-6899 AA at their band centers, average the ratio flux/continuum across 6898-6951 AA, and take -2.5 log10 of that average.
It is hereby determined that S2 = 0.04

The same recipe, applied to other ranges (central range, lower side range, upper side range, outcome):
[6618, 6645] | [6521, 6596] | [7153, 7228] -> 0.019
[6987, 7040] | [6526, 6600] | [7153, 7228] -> -0.016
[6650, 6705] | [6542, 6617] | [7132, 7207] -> 0.106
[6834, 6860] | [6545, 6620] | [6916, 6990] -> 0.011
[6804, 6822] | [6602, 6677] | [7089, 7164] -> 0.321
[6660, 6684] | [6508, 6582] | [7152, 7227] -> 0.049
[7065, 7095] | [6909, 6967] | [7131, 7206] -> 0.150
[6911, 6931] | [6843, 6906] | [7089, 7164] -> 0.127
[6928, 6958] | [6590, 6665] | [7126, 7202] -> 0.130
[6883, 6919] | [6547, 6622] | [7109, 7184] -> 0.408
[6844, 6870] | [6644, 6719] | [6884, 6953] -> 0.021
